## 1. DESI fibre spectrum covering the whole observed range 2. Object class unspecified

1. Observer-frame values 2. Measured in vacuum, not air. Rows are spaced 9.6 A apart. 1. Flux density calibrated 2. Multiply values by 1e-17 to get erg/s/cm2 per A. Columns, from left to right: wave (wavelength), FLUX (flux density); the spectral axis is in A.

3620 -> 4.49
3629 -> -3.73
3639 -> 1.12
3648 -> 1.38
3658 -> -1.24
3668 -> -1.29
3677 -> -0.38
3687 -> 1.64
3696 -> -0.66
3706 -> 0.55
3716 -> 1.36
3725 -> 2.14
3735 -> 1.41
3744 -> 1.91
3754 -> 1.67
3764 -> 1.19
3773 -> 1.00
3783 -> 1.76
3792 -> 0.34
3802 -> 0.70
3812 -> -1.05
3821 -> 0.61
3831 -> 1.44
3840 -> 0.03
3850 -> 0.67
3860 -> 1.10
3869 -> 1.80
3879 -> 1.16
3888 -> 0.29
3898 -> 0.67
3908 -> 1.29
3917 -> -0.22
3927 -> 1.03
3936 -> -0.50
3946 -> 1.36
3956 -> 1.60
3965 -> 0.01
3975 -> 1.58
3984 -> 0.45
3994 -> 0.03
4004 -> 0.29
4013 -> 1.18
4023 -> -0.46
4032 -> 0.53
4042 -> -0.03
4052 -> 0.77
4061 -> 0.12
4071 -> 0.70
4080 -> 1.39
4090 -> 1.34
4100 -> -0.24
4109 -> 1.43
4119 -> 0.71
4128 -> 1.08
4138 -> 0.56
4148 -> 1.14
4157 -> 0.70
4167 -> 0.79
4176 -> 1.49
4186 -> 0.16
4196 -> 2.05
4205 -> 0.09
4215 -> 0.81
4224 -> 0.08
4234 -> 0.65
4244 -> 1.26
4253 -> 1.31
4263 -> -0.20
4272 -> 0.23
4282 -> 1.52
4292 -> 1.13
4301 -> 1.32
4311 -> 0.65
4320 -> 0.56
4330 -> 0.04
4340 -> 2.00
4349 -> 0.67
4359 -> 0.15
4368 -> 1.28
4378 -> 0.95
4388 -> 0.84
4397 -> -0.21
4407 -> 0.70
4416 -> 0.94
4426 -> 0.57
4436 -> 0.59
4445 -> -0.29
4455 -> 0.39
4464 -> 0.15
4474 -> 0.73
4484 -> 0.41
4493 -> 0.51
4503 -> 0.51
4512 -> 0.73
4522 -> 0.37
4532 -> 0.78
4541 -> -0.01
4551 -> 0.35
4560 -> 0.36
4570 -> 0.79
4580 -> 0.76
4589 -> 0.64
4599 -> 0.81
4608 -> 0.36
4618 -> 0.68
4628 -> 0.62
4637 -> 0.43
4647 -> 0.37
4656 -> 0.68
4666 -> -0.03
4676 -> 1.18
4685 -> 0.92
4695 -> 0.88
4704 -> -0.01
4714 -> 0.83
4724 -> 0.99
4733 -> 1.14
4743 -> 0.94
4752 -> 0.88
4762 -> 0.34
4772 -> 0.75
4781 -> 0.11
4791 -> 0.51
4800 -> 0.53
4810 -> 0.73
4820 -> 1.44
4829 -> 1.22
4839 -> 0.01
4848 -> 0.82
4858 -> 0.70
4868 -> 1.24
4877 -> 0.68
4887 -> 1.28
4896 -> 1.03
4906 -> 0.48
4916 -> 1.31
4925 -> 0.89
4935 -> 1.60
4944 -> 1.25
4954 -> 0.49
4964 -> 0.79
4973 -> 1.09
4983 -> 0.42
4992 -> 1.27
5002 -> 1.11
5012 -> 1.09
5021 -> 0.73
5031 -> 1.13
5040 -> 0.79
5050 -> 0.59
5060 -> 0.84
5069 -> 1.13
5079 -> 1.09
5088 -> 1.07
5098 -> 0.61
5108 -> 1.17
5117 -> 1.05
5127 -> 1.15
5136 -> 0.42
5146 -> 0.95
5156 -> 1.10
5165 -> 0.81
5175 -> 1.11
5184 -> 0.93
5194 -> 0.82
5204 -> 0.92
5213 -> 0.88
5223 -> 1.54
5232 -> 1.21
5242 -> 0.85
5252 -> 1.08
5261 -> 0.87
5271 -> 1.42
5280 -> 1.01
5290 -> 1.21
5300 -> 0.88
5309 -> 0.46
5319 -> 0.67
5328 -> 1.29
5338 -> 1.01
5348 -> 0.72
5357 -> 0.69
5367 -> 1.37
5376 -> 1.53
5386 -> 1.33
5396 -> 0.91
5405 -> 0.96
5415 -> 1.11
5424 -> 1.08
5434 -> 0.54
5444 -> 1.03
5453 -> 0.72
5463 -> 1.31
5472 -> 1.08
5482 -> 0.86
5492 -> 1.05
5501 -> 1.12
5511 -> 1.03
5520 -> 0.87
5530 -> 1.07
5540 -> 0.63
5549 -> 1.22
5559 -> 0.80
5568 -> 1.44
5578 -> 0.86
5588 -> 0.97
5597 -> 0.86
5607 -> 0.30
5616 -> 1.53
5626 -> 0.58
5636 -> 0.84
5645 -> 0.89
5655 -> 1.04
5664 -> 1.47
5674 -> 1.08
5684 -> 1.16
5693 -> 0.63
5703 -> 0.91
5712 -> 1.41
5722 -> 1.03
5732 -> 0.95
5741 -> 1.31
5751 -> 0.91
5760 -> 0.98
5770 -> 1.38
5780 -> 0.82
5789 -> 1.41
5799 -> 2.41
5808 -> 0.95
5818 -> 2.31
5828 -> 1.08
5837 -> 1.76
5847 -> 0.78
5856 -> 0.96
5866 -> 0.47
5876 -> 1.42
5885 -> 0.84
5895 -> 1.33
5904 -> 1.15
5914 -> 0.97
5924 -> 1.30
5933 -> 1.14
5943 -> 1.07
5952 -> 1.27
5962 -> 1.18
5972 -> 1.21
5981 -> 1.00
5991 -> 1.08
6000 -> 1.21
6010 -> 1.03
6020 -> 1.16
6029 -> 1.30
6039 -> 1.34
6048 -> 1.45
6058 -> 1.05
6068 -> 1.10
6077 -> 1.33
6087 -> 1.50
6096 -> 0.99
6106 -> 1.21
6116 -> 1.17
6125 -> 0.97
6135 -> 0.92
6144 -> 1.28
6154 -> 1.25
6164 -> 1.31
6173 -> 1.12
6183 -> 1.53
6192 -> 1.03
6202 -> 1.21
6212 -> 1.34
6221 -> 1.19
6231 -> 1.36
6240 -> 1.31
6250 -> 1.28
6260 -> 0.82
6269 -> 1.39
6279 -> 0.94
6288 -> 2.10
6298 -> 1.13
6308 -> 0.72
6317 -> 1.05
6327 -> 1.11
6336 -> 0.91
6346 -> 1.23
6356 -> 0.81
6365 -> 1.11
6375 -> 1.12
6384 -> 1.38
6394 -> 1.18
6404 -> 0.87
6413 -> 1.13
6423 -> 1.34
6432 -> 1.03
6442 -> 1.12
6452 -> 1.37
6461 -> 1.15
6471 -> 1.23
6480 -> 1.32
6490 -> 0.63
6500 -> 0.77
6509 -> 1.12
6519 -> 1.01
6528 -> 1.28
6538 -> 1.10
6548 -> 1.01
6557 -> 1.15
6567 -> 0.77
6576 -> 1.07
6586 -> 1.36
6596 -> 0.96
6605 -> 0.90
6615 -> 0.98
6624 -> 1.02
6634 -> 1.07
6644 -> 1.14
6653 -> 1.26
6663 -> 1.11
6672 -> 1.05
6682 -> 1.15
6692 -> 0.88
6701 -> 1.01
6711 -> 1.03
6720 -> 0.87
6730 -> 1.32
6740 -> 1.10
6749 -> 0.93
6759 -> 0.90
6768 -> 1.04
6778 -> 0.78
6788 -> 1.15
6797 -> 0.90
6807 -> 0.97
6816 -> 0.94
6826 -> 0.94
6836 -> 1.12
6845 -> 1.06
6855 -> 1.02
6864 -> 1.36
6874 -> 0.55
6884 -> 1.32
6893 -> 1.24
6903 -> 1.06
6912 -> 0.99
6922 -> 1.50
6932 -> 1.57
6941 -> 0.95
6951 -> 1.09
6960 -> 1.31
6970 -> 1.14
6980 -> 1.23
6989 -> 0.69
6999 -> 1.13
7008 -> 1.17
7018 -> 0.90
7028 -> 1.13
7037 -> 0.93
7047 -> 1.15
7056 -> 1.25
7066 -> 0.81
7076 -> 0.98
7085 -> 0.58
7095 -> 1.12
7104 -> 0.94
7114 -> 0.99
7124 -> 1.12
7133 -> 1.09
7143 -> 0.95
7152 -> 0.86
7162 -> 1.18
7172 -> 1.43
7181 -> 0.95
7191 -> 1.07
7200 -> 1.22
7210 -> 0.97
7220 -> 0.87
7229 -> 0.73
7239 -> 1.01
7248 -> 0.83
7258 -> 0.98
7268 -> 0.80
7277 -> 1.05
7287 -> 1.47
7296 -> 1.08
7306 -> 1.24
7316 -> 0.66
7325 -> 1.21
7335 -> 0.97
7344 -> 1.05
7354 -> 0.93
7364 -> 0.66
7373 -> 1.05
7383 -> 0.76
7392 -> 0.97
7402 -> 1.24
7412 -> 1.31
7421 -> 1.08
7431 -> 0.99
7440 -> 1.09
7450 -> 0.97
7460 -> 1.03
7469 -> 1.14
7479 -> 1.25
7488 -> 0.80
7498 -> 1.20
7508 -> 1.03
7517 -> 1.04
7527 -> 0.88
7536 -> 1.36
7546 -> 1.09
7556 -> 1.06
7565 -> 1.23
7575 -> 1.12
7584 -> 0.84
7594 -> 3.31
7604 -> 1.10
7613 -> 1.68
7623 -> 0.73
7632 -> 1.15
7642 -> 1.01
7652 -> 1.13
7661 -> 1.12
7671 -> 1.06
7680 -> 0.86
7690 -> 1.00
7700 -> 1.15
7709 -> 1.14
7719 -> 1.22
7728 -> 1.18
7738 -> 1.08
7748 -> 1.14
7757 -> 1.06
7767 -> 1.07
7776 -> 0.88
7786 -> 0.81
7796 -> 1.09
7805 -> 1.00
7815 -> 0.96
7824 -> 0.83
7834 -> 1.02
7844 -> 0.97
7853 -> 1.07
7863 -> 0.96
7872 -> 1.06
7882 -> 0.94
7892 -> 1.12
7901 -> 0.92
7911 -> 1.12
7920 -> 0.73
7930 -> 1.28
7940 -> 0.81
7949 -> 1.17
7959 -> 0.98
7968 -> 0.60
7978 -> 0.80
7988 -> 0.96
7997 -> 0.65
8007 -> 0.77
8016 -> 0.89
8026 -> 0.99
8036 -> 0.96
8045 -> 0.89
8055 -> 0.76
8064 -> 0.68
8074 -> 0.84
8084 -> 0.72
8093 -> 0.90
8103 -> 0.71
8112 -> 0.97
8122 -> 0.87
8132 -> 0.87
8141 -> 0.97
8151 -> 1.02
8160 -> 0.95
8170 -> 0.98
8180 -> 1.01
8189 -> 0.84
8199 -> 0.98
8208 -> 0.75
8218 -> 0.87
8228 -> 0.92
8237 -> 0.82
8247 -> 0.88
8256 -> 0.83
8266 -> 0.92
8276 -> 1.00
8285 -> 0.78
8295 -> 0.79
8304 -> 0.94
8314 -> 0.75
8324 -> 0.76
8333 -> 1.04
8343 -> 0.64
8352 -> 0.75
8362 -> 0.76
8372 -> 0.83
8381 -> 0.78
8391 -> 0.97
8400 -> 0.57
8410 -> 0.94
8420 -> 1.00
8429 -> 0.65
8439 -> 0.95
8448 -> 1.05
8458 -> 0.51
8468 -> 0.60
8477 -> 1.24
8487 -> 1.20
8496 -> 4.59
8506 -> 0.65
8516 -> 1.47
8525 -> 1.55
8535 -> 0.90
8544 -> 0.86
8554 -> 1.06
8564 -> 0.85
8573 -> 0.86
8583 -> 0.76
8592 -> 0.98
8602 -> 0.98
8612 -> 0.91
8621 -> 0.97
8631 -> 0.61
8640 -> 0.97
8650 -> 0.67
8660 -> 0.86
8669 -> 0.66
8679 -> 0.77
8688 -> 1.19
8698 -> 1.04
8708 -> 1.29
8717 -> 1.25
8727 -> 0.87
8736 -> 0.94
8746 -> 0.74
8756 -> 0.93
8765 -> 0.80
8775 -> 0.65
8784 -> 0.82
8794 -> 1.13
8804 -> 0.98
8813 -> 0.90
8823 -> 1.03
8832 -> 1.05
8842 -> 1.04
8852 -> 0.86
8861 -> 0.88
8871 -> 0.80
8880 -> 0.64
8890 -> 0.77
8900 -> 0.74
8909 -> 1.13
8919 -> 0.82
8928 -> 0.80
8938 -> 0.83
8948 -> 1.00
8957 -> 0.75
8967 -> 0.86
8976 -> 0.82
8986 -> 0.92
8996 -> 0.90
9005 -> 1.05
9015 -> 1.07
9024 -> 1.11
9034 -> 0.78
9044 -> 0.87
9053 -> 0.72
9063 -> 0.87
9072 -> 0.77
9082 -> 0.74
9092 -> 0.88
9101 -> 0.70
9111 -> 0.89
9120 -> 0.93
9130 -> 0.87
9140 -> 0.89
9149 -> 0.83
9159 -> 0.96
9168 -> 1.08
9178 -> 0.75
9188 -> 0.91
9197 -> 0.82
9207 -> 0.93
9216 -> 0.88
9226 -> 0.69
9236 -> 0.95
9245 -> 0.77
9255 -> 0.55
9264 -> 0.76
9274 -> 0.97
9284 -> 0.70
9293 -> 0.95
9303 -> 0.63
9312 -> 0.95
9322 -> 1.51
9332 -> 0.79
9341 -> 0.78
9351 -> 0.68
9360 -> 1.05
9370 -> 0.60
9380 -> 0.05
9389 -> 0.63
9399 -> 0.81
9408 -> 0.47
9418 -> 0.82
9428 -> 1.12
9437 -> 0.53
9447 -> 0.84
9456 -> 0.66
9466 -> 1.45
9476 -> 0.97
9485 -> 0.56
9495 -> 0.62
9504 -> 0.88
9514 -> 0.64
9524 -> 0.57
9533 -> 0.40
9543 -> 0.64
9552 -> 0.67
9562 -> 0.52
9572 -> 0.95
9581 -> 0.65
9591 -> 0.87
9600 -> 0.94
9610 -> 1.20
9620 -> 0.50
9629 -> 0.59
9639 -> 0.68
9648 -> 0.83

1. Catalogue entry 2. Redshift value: 0.29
